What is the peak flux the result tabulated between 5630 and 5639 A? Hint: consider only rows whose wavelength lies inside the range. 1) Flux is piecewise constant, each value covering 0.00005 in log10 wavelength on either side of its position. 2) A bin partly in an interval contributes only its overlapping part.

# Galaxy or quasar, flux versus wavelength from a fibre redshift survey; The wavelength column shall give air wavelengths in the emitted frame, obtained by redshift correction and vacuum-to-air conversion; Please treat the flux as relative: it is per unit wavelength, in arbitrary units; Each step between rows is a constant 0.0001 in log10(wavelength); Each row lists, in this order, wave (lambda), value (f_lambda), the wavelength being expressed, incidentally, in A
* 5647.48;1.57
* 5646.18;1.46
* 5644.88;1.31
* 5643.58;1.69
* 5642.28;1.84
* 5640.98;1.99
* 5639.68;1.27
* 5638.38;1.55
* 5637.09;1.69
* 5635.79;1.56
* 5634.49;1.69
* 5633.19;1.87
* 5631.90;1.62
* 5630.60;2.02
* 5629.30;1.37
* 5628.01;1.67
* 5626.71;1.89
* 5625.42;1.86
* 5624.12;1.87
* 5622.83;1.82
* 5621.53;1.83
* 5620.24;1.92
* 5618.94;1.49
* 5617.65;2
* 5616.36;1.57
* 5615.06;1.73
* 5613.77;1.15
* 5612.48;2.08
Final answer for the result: 2.02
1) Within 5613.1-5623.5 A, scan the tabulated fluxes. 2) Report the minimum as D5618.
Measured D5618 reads 1.15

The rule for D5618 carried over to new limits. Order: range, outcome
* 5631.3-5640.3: 1.27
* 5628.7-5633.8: 1.37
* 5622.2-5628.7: 1.67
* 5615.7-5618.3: 1.57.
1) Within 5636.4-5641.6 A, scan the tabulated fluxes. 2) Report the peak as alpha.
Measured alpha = 1.99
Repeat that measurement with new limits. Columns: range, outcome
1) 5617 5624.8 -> 2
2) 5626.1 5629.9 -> 1.89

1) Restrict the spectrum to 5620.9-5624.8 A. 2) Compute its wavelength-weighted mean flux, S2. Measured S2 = 1.84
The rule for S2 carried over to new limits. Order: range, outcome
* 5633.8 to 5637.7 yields 1.65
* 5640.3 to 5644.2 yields 1.84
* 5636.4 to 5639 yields 1.62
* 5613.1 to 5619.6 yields 1.59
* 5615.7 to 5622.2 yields 1.76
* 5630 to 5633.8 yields 1.84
